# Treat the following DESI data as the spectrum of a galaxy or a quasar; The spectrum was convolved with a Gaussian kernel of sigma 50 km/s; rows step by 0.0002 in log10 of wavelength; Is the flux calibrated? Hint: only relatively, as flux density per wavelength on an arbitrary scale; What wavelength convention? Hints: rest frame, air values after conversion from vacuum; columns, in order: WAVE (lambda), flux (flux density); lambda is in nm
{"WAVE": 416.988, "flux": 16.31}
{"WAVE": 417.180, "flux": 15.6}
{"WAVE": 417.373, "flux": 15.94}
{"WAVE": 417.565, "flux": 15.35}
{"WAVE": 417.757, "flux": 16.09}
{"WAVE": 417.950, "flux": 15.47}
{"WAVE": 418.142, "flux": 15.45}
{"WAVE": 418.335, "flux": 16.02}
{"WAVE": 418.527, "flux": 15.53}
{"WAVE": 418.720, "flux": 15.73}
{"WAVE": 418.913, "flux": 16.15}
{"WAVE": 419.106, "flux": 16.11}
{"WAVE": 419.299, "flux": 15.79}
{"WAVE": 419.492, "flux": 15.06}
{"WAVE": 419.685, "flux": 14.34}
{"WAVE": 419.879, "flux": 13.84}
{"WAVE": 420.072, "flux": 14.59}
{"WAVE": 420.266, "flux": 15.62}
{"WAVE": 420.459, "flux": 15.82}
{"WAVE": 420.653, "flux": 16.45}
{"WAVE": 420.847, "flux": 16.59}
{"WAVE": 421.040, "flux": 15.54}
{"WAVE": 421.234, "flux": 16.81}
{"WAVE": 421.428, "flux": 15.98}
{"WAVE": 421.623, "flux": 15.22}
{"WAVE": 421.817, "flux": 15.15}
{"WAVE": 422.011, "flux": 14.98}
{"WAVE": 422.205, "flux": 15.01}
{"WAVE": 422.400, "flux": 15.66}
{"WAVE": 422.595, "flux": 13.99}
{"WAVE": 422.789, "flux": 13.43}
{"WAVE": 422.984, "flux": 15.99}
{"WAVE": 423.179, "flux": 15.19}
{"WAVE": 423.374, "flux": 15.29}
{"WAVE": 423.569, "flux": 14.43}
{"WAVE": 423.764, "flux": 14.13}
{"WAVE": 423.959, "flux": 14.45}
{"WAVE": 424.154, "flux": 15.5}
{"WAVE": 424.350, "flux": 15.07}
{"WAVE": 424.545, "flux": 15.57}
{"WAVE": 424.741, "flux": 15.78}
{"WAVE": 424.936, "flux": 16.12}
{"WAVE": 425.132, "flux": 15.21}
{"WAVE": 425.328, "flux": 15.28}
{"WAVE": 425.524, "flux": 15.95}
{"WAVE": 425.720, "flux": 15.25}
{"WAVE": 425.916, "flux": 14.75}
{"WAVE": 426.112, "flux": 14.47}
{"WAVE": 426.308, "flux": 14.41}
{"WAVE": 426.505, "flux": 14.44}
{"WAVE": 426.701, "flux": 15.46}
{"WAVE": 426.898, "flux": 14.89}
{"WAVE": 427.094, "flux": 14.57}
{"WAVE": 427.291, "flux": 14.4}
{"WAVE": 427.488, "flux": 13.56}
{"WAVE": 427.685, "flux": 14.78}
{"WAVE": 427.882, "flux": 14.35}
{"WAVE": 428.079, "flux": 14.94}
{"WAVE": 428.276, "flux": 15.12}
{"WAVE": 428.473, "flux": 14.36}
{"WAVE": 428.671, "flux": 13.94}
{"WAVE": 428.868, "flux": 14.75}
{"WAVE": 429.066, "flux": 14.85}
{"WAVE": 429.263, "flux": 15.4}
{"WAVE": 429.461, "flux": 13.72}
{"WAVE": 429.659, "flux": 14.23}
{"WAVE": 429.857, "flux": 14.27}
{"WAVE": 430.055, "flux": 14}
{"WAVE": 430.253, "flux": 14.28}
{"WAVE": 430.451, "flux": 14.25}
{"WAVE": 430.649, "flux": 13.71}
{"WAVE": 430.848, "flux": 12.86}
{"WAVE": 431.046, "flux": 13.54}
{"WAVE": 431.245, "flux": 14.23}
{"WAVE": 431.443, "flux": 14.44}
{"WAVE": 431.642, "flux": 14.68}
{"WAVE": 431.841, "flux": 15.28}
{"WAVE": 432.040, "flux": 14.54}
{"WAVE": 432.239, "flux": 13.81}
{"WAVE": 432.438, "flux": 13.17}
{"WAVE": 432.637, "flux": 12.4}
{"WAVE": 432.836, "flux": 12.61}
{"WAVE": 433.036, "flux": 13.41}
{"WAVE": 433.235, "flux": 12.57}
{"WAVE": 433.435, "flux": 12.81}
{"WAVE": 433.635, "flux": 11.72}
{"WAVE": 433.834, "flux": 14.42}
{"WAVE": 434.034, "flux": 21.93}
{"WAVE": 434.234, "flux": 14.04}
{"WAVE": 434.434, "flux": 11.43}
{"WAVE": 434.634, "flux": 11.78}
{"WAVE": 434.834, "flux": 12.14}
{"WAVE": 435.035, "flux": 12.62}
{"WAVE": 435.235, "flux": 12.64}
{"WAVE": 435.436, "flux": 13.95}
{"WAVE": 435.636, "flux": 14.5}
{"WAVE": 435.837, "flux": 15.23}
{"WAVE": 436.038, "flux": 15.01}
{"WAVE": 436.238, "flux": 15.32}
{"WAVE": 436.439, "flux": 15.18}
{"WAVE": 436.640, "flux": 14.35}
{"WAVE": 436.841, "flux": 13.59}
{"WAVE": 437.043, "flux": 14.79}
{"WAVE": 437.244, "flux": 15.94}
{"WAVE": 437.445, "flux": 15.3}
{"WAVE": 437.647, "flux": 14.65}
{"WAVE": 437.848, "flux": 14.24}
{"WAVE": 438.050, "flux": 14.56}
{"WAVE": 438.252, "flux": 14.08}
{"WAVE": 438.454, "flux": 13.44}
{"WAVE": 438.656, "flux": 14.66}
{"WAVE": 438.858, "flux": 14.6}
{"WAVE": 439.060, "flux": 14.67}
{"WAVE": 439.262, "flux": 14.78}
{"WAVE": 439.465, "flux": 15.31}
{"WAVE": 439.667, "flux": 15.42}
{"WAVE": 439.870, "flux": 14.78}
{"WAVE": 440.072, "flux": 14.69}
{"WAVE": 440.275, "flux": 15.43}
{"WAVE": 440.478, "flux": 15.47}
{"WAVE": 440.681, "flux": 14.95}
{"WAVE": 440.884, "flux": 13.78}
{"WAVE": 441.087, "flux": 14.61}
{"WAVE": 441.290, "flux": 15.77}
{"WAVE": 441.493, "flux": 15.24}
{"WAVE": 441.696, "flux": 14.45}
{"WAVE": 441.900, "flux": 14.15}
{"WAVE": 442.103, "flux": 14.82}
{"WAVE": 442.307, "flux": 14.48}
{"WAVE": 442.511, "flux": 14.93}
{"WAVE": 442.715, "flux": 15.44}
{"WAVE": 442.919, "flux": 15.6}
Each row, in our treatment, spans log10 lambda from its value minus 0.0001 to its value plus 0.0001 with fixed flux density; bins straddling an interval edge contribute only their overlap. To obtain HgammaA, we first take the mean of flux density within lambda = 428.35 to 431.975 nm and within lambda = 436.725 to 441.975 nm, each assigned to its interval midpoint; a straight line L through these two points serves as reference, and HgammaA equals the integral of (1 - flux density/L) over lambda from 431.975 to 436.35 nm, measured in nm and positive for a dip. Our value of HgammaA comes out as 0.23 nm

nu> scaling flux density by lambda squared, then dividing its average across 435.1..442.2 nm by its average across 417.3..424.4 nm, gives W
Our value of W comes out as 1.0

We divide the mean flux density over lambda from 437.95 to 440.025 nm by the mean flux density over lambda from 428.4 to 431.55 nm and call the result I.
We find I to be 1.0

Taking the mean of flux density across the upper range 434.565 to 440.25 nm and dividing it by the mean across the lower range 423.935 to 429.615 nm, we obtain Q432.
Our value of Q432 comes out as 0.97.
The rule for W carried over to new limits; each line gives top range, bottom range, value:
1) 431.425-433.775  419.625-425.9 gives 0.92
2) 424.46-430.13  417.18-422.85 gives 0.99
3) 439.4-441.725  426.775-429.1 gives 1.09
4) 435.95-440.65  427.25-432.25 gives 1.07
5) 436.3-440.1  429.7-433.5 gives 1.10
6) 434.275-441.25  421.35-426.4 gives 1.02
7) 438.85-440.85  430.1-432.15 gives 1.10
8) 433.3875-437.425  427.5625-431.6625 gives 1.02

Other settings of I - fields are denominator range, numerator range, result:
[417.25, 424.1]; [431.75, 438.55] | 0.91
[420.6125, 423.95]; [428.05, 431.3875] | 0.93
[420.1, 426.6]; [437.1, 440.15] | 0.97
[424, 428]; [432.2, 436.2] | 0.91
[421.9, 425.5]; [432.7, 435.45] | 0.89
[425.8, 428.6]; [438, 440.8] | 1.01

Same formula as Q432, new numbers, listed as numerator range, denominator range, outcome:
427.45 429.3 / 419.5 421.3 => 0.94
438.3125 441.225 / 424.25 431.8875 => 1.01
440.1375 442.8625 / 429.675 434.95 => 1.08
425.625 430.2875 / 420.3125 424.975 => 0.95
